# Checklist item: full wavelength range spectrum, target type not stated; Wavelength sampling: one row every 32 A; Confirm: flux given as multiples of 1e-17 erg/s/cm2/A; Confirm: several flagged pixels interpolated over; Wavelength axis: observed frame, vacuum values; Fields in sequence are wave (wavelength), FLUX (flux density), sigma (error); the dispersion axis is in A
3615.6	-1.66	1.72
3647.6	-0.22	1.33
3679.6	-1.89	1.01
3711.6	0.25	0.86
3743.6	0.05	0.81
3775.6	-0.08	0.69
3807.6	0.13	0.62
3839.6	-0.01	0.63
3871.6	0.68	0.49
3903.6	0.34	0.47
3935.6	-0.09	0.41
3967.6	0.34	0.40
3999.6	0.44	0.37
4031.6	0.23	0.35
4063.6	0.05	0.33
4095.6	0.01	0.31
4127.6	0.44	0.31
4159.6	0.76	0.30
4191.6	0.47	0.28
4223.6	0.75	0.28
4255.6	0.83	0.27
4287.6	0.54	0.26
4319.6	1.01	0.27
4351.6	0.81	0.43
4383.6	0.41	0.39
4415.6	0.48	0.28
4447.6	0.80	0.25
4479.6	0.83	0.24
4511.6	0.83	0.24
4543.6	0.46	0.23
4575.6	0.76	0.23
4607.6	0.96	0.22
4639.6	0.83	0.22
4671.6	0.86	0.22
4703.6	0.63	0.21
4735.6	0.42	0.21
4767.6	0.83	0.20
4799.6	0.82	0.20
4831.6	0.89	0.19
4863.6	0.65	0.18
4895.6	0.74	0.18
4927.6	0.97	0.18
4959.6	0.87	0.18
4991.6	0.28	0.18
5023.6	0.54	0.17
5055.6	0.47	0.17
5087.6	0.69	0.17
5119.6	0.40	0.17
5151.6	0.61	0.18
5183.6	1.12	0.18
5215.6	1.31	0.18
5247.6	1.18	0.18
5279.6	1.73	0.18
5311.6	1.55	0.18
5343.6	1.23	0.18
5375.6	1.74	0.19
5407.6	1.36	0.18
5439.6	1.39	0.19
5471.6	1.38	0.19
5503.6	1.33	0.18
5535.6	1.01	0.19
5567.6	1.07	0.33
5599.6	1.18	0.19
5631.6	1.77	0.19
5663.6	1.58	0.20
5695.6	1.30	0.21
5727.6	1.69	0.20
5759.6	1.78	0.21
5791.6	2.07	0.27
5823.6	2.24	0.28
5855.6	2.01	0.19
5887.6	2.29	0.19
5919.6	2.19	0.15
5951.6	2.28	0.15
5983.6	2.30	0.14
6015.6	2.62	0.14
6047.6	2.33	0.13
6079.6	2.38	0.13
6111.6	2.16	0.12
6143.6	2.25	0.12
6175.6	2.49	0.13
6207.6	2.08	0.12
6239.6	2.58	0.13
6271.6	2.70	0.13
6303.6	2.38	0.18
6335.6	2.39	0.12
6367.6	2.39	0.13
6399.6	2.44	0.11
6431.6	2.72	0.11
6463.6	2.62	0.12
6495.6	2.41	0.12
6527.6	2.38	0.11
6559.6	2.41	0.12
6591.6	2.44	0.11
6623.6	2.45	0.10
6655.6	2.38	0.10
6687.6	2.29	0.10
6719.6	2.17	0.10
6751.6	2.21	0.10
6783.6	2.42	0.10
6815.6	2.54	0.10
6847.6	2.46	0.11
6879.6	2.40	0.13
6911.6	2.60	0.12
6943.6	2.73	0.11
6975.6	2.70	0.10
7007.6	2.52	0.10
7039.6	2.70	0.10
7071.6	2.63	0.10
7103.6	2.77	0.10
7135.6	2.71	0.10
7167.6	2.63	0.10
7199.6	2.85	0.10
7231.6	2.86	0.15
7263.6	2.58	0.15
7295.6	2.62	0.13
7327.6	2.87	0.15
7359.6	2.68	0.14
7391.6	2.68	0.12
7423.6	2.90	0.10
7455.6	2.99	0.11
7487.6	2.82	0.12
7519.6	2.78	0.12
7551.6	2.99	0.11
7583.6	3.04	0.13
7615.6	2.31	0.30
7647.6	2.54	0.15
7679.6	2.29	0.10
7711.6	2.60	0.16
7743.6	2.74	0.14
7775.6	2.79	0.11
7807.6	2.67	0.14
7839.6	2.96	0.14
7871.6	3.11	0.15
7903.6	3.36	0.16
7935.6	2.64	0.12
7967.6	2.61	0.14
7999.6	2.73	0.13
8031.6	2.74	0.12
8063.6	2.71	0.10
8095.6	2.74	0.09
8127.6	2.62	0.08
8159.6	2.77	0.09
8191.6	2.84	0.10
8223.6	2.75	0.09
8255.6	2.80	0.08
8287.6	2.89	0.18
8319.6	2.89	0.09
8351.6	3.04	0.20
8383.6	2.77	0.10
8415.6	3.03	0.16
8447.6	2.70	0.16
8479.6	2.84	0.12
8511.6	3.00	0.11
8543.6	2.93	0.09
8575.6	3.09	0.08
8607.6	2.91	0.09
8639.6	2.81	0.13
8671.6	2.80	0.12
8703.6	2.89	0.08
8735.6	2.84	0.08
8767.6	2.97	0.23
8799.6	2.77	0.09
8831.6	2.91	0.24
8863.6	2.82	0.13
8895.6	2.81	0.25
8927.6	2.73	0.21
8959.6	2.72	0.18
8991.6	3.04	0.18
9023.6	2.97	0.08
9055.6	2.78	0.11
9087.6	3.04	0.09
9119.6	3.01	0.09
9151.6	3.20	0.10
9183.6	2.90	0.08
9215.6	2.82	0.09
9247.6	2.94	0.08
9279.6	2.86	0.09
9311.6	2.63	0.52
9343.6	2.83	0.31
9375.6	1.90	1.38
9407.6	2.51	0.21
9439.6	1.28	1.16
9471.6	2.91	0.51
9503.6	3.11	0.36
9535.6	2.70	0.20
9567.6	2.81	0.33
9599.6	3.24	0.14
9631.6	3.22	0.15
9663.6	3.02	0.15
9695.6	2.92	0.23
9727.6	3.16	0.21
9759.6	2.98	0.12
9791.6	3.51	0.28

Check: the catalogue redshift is 0.301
